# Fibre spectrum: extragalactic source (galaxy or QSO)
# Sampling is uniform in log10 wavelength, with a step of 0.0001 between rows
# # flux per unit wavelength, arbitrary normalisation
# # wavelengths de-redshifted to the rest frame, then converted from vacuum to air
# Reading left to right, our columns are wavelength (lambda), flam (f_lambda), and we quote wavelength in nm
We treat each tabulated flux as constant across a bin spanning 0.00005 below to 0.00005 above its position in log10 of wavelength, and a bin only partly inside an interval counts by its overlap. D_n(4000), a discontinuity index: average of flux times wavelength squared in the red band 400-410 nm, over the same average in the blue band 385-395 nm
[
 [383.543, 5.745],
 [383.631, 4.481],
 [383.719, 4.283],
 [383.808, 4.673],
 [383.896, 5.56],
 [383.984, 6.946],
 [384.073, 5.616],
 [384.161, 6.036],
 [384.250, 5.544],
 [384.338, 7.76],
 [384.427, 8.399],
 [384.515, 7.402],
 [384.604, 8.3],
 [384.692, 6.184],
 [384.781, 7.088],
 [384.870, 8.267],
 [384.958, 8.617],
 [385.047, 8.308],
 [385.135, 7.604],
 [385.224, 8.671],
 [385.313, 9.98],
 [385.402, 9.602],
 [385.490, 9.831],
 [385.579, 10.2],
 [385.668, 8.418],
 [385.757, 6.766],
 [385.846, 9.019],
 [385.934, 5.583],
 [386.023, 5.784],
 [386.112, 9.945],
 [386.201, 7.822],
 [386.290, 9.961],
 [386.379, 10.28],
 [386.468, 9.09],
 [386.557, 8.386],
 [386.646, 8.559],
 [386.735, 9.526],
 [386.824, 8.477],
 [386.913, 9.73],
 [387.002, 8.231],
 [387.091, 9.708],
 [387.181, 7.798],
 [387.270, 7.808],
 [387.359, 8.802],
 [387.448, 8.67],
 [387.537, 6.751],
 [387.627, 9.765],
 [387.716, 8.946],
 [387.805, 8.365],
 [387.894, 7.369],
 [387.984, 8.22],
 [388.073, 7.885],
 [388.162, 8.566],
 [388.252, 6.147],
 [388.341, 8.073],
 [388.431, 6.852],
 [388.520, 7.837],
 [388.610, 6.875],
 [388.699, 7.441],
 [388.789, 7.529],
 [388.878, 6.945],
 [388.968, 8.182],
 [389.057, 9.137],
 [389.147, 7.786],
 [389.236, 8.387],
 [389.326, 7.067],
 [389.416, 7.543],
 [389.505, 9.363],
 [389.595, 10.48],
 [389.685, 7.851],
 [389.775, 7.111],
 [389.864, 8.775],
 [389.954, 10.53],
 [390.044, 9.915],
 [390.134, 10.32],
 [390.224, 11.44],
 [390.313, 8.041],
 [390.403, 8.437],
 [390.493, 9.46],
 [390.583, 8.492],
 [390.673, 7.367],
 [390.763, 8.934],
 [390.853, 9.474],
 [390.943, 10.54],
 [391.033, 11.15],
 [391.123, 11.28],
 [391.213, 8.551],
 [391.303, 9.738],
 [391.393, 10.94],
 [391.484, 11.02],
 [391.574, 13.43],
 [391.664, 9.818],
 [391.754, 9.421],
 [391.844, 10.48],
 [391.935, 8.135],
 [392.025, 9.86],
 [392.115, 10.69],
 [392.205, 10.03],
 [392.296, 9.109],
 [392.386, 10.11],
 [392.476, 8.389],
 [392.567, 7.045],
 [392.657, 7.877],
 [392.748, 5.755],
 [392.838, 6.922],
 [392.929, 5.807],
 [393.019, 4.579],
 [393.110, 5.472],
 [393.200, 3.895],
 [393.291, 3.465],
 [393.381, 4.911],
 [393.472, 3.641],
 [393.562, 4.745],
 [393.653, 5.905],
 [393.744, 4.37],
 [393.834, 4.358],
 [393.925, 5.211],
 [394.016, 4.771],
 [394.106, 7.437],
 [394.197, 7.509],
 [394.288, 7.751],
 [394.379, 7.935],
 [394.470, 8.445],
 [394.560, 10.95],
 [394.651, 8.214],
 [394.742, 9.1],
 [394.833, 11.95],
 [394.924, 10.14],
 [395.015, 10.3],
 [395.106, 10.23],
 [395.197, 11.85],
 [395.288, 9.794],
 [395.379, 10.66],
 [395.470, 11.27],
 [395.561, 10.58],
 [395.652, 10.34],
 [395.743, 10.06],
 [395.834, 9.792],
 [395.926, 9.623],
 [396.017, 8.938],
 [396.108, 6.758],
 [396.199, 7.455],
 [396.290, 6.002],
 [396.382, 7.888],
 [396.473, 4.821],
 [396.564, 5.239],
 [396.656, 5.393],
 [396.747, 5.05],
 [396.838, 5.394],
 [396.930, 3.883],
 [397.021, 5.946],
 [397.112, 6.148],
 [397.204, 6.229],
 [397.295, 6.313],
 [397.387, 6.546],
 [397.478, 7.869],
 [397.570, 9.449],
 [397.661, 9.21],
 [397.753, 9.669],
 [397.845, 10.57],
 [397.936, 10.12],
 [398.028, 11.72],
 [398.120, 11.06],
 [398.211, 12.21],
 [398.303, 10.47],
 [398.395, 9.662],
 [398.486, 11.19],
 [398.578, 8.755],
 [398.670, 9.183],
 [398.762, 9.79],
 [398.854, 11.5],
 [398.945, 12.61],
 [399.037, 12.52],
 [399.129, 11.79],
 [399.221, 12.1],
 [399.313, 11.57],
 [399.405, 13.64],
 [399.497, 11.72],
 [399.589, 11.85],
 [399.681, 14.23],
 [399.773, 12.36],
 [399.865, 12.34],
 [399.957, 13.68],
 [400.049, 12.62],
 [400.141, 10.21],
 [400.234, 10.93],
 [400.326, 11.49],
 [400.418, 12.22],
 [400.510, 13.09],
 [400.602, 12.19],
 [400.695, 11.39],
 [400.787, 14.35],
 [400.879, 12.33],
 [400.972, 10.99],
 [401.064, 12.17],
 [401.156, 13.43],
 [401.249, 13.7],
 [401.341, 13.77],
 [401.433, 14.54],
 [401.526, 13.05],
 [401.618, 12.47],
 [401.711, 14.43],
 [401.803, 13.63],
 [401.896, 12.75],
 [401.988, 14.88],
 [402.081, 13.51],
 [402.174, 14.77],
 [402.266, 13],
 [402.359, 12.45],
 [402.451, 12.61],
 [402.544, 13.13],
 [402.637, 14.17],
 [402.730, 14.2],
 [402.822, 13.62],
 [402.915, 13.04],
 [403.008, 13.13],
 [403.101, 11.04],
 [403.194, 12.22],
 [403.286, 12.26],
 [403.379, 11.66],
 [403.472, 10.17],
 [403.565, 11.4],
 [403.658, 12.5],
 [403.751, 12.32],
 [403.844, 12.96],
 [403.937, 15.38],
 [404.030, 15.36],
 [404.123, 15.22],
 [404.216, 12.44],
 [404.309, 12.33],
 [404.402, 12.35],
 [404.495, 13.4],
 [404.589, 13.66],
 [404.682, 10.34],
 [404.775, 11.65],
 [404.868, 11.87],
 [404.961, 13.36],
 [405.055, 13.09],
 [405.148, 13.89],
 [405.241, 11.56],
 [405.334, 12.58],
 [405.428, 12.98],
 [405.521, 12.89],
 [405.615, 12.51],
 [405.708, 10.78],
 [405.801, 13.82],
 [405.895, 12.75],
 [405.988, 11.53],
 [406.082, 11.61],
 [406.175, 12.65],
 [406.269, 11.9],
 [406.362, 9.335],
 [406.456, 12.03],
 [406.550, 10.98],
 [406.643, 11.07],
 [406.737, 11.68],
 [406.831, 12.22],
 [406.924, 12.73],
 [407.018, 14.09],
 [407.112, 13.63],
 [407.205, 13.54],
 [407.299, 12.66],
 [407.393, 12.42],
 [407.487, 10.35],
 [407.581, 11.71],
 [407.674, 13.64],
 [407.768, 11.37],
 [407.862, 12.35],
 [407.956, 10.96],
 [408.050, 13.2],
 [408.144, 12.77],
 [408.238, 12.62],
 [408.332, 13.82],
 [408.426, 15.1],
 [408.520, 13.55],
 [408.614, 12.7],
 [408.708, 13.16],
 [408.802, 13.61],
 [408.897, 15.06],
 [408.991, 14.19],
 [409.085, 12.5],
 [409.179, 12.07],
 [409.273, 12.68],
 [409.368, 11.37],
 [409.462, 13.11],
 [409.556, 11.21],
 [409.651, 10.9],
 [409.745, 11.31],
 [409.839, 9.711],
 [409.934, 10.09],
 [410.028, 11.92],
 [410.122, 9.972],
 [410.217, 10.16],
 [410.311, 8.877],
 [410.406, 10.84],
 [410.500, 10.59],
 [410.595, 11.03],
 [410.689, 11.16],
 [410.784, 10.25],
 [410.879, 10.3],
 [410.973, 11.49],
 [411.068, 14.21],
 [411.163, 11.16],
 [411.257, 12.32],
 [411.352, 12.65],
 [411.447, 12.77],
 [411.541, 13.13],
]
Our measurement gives 1.6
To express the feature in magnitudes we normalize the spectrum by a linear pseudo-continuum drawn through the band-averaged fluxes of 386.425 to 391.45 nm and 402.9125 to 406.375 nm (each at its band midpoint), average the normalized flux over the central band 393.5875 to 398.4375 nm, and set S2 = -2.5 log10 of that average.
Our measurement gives 0.25 mag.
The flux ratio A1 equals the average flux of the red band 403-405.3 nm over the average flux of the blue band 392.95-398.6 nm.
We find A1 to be 1.60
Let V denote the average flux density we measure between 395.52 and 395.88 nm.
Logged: 10.2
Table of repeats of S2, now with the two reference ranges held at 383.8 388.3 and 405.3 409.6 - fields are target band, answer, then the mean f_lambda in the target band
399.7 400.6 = -0.11 mag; 12.2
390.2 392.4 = -0.07 mag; 9.82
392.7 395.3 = 0.35 mag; 7.05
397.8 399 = -0.01 mag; 10.7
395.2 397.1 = 0.28 mag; 7.81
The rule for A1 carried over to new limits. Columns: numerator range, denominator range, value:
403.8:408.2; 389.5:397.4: 1.53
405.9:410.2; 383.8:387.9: 1.51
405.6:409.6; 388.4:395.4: 1.50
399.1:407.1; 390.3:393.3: 1.45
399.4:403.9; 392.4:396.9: 1.71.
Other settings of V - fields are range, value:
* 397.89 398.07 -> 10.9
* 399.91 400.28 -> 11.8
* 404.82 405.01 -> 12.6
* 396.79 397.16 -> 5.35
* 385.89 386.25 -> 7.32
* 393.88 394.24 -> 6.23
